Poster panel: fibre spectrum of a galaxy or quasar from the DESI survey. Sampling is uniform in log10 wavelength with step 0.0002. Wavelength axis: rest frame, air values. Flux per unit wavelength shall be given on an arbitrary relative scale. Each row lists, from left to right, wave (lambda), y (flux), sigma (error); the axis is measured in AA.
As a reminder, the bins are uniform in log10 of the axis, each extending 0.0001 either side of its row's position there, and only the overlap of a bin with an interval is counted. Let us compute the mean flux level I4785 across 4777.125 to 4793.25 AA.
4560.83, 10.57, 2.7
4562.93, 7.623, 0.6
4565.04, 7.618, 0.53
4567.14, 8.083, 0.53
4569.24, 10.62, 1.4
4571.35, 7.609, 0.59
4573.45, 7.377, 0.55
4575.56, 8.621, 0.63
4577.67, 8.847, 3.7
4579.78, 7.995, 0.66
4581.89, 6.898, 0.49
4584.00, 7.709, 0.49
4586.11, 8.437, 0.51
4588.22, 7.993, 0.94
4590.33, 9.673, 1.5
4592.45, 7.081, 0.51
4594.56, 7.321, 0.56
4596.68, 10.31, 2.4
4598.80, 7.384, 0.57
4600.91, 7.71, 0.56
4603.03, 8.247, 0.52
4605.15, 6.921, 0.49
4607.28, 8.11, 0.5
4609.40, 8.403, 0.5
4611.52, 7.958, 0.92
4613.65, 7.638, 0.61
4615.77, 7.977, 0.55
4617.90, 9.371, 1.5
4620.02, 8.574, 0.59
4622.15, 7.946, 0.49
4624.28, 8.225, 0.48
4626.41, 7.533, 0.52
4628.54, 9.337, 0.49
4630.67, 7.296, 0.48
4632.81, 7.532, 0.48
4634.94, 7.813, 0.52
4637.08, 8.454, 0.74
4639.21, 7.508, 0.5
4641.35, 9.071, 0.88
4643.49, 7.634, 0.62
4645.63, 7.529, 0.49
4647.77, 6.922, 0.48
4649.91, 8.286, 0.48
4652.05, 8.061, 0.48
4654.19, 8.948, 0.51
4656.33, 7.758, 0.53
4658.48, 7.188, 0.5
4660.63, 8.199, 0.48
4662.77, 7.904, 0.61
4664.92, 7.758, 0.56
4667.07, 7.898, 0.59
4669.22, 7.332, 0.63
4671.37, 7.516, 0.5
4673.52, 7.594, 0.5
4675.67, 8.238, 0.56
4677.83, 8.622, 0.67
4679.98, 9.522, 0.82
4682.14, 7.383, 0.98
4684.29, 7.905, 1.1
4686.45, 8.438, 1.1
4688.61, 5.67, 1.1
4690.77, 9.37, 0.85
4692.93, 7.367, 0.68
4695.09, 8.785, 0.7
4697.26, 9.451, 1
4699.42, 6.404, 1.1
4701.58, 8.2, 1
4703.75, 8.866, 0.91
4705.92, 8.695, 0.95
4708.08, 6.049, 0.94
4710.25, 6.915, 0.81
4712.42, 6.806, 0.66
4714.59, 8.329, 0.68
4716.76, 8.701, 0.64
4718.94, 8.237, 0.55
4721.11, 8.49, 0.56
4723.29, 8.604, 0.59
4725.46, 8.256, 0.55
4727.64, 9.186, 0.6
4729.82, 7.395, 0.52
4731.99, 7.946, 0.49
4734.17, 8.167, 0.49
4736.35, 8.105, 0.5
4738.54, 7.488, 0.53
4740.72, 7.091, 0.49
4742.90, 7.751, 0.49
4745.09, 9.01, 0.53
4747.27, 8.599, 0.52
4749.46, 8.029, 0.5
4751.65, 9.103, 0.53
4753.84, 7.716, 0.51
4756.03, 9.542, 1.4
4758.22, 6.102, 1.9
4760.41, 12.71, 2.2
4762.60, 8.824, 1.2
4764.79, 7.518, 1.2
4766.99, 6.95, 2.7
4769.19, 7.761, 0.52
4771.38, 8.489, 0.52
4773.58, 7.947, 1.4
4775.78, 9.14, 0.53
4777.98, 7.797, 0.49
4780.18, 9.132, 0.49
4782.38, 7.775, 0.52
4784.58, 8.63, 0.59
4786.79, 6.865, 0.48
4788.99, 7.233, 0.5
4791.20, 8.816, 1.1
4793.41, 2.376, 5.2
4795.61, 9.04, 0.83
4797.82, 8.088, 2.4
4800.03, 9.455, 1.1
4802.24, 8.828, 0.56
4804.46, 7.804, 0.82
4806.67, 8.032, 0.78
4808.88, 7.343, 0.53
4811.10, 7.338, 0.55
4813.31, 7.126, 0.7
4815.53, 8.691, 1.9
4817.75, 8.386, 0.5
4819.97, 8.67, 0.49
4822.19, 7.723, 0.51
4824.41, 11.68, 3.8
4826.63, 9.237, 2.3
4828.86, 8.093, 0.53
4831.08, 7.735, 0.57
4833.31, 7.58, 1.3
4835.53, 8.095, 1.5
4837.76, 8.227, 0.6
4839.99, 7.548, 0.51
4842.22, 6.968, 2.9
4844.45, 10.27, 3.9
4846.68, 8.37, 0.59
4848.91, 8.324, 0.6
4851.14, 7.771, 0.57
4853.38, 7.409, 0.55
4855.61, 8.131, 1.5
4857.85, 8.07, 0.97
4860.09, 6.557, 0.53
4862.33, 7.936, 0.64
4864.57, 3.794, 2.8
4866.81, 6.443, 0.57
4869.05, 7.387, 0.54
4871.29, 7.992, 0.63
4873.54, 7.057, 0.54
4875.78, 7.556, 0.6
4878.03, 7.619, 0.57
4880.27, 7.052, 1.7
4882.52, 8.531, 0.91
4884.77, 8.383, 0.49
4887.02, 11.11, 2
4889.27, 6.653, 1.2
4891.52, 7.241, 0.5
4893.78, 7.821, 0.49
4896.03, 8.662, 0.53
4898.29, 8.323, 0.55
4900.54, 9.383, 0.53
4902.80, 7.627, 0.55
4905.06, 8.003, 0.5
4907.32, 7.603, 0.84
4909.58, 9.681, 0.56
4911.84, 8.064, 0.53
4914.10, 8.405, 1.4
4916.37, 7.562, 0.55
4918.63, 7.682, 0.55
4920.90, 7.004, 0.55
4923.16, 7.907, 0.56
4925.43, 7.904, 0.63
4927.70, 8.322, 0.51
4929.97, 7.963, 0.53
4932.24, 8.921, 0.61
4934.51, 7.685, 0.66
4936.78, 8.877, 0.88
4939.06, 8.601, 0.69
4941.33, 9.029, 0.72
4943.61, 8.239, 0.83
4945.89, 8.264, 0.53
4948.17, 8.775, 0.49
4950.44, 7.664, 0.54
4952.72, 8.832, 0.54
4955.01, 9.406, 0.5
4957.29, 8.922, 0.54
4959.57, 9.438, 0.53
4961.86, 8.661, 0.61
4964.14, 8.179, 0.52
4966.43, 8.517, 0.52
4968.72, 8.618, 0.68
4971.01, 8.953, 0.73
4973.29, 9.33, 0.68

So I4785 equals 7.71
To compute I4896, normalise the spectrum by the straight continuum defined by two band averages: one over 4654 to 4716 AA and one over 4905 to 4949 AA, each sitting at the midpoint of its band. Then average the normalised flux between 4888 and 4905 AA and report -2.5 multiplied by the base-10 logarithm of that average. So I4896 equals 0.03 mag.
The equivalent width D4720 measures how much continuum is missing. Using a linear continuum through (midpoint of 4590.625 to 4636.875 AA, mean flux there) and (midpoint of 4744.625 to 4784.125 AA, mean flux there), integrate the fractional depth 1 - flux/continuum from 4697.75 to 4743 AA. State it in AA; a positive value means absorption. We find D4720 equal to 2.30 AA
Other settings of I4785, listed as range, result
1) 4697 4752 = 8.04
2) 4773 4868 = 7.92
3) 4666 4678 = 7.81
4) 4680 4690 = 7.64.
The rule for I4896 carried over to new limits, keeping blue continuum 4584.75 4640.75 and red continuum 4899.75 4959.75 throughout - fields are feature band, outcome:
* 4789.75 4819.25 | 0.06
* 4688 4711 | 0.04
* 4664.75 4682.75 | 0.02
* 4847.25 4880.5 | 0.14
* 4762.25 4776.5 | 0.03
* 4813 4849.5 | -0.02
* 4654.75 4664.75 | 0.04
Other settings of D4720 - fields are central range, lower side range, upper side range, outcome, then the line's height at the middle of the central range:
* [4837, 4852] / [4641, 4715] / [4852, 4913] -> -0.80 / 7.8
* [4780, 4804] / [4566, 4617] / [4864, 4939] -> 0.62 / 8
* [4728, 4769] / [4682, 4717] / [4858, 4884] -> -3.20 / 7.64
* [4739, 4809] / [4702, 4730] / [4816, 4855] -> 0.79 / 8.21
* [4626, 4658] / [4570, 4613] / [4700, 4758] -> 0.33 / 8.06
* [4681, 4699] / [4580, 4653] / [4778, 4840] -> 0.11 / 8.04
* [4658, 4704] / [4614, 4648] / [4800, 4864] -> 0.58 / 8.08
